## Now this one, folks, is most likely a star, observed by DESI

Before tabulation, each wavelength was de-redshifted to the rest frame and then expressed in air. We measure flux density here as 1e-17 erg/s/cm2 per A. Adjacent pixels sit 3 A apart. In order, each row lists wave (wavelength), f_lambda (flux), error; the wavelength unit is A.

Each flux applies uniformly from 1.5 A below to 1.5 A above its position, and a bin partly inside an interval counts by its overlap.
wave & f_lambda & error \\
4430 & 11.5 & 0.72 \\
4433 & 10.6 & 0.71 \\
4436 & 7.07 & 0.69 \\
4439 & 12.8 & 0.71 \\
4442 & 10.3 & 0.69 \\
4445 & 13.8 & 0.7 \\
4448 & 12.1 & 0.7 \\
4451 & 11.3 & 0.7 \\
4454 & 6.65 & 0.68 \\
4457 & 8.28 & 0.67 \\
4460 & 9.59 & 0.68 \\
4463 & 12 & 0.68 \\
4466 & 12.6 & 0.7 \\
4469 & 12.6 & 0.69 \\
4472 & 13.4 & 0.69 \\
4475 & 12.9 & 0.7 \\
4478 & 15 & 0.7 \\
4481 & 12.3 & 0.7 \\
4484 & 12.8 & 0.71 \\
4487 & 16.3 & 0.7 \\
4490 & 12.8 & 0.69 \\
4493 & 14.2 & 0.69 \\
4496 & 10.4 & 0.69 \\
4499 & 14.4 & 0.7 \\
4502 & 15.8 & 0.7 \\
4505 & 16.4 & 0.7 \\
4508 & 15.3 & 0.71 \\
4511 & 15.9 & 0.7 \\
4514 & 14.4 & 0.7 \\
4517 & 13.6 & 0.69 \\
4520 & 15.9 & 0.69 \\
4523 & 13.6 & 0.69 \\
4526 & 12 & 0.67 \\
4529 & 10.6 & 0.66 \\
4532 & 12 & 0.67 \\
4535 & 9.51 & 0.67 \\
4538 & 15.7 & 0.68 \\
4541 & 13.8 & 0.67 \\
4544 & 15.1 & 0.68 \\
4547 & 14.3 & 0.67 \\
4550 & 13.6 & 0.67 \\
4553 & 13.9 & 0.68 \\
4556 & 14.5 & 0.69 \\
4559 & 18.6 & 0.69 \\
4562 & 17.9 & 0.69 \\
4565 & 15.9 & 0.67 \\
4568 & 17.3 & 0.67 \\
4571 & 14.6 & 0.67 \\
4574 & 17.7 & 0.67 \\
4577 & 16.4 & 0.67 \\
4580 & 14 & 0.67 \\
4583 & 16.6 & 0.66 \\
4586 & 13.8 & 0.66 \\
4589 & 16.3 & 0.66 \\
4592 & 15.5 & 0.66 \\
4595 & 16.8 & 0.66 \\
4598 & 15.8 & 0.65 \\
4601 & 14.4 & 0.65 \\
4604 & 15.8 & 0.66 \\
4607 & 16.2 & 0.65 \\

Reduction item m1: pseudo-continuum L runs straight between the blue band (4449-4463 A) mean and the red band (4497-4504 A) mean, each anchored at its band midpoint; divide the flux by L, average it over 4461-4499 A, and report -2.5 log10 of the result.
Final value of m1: -0.08 mag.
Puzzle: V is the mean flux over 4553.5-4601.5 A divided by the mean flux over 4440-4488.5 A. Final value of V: 1.33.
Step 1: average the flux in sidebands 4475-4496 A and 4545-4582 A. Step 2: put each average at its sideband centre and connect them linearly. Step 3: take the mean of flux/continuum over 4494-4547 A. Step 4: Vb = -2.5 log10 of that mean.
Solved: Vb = 0.05 mag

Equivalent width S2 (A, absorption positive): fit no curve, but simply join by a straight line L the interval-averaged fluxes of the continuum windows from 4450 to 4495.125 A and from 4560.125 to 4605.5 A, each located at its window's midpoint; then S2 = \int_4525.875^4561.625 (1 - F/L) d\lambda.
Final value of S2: 2.0 A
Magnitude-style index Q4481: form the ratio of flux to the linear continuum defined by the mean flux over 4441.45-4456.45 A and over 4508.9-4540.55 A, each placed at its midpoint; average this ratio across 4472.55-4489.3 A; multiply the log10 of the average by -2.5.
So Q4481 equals -0.166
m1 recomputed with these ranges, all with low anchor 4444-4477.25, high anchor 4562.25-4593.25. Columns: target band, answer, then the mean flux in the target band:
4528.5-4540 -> 0.17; 12.2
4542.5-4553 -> 0.04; 14.3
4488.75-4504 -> -0.07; 13.6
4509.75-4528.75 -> -0.03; 14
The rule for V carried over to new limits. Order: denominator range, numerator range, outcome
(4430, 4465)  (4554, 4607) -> 1.52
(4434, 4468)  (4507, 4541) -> 1.27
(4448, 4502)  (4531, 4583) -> 1.22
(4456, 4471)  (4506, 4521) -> 1.34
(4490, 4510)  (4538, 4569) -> 1.08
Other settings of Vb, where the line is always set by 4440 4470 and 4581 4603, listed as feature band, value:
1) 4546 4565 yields -0.09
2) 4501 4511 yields -0.24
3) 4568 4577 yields -0.10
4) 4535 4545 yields -0.02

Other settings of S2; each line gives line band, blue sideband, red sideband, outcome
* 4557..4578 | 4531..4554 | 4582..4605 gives -3.4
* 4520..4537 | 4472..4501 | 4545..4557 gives 2.2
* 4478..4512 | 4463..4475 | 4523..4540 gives -4.7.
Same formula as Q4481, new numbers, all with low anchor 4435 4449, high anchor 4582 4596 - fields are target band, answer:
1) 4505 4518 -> -0.12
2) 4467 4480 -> -0.09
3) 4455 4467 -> 0.15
